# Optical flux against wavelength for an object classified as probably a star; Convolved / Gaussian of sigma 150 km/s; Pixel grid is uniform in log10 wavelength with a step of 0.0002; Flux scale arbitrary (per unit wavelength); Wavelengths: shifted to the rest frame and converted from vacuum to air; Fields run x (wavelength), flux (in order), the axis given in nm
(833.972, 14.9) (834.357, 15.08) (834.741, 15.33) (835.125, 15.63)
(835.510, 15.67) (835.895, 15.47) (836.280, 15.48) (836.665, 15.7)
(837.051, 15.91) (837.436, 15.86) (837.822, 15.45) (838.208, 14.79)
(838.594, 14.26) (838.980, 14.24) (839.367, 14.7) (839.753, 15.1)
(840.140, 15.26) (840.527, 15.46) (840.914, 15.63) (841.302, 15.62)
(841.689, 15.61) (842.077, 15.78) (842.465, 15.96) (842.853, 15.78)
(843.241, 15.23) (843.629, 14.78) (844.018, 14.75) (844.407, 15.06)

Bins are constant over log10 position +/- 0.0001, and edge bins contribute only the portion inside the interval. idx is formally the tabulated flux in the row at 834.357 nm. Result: 15.08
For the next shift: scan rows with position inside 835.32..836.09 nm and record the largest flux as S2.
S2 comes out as 15.67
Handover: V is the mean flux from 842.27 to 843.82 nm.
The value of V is 15.4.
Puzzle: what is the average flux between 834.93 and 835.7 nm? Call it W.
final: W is 15.7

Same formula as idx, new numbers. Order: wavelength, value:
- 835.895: 15.47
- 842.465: 15.96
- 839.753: 15.1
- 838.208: 14.79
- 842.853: 15.78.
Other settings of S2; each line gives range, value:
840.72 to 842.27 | 15.78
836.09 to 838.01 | 15.91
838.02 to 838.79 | 14.79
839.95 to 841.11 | 15.63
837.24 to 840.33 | 15.86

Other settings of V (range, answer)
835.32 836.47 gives 15.5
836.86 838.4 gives 15.5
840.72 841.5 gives 15.6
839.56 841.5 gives 15.4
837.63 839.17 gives 14.7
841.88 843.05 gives 15.8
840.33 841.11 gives 15.5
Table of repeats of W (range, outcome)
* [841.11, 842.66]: 15.7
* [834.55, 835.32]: 15.5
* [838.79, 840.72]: 15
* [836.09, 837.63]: 15.7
